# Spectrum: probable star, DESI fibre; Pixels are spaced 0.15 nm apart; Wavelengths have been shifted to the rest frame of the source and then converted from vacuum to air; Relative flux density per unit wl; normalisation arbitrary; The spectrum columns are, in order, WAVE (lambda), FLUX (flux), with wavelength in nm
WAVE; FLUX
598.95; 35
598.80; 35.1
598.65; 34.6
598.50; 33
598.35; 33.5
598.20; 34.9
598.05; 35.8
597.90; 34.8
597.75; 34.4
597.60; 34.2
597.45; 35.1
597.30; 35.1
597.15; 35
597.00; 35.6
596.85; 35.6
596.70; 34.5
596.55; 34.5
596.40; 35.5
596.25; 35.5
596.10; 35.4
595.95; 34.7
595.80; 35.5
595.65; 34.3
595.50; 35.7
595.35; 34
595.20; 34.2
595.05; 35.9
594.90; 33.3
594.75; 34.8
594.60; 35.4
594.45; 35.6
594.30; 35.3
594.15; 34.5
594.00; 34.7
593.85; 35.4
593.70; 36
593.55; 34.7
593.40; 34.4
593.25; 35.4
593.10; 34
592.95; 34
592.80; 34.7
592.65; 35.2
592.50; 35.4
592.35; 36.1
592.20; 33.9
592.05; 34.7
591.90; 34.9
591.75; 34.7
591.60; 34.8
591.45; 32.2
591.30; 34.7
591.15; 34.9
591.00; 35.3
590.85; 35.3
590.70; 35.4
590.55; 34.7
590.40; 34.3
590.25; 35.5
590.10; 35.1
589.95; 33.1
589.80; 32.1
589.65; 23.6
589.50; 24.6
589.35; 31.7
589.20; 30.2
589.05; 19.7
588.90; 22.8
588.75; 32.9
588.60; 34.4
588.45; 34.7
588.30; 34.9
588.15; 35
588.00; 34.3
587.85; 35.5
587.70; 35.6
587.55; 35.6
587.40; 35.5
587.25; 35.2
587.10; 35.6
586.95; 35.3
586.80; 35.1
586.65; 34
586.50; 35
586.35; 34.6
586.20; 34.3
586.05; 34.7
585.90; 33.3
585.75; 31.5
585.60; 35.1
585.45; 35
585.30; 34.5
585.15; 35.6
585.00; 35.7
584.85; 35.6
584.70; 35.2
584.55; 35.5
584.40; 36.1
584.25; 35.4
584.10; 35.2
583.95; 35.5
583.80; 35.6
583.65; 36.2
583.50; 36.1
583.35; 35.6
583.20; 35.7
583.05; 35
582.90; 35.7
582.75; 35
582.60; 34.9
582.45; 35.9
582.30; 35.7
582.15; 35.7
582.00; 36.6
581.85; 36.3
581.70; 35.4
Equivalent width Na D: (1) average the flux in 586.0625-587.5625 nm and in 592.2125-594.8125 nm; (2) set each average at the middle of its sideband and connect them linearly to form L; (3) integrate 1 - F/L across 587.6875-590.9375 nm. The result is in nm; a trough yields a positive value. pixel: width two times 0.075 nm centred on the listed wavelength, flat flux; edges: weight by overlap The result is 0.28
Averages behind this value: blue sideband 35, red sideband 35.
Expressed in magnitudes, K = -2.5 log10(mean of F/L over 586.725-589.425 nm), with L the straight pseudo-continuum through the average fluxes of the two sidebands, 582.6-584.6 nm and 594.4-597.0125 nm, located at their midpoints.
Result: 0.07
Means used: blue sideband 35.6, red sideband 35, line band 33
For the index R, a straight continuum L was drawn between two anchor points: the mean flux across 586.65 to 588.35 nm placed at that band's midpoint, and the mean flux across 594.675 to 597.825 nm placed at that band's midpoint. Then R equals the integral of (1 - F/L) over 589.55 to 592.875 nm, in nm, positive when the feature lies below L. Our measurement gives 0.10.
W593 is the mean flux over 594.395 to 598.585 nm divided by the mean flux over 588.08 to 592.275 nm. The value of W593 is 1.07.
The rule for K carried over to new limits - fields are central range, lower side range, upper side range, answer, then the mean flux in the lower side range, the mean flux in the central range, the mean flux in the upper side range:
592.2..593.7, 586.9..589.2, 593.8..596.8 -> -0.02 mag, 33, 34.9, 34.9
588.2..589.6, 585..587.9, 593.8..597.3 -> 0.18 mag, 34.8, 29.5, 35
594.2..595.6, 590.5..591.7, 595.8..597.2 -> 0.00 mag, 34.7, 34.9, 35.2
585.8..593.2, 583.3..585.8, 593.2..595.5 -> 0.05 mag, 35.3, 33.5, 34.9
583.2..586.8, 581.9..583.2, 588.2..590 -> -0.05 mag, 35.6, 35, 29.6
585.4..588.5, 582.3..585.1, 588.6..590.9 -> -0.06 mag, 35.6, 34.8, 30.8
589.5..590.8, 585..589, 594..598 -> 0.06 mag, 34.2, 32.5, 34.9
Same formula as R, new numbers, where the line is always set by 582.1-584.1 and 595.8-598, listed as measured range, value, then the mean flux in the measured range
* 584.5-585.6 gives 0.01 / 35.3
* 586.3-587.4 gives 0.01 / 35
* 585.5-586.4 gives 0.04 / 33.9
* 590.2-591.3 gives 0.01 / 35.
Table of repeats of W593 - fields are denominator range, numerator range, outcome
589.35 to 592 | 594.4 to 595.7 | 1.05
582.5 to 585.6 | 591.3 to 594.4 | 0.98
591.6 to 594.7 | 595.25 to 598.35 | 1.00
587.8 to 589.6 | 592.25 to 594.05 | 1.14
